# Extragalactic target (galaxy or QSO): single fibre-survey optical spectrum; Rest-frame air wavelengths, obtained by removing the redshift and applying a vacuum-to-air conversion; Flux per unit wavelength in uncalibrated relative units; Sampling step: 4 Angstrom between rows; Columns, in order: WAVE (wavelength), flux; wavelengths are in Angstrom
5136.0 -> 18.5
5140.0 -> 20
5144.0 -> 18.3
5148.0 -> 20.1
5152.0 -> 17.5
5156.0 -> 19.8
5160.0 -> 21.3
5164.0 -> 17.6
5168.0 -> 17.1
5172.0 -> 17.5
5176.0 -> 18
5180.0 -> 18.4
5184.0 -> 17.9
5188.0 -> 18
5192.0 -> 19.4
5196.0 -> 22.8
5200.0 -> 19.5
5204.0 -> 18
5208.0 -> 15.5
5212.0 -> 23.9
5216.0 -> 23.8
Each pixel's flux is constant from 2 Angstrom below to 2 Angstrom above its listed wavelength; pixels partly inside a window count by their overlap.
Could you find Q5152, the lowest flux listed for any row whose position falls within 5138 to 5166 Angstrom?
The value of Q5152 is 17.5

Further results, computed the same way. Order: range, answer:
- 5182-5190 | 17.9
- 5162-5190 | 17.1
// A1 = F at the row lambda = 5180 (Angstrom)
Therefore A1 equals 18.4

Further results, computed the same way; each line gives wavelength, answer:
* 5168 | 17.1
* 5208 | 15.5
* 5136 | 18.5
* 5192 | 19.4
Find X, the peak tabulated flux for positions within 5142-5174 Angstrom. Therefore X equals 21.3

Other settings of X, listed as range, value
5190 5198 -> 22.8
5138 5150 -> 20.1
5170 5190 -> 18.4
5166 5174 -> 17.5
